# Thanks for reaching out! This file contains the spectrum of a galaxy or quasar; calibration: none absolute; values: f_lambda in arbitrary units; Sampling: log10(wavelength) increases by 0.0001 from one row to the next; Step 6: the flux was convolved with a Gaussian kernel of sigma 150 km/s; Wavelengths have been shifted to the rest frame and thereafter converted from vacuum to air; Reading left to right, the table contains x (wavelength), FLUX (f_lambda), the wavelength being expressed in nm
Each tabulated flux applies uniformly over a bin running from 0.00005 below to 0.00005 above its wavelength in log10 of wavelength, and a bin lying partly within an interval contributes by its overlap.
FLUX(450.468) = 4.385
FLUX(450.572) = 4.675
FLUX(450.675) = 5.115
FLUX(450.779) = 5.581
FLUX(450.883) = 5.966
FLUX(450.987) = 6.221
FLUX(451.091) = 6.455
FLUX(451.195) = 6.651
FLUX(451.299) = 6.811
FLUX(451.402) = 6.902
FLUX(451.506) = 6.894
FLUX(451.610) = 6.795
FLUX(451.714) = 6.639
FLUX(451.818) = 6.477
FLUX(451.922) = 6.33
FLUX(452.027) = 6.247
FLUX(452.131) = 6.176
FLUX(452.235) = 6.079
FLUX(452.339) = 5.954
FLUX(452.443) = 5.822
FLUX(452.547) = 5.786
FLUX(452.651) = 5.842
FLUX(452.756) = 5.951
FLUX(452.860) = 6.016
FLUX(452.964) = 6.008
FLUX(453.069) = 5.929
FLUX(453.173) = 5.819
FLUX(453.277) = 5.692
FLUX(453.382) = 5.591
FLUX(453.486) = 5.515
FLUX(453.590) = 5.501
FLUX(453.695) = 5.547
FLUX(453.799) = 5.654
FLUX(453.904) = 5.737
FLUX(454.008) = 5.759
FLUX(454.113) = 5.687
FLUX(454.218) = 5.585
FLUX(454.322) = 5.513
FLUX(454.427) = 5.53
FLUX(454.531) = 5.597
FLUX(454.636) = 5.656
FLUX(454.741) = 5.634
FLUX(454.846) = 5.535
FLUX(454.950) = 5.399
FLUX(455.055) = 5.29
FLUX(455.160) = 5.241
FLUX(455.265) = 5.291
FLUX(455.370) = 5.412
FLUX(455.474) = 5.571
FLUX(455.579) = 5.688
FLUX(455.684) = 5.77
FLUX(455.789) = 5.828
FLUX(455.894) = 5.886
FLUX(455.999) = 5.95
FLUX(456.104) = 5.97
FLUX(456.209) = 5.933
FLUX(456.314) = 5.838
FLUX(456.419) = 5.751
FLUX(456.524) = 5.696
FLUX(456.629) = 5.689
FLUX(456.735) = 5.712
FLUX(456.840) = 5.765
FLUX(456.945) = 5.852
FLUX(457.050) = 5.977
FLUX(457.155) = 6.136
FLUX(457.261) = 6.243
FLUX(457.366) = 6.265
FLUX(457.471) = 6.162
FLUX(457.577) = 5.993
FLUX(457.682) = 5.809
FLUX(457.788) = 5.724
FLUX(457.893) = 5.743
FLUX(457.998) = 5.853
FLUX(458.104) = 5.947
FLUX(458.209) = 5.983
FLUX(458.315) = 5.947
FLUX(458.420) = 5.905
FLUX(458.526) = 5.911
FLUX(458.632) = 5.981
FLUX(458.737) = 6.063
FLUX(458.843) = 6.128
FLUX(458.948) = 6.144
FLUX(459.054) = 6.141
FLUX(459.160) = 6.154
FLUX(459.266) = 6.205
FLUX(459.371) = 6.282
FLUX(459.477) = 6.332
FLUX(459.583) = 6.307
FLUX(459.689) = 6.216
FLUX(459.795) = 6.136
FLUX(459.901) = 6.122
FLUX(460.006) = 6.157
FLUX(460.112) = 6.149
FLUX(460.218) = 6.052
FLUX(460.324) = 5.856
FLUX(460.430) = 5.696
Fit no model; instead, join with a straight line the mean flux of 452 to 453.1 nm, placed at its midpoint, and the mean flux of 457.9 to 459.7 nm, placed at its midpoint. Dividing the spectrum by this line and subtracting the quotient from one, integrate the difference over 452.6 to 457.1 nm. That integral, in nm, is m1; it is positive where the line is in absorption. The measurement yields 0.24 nm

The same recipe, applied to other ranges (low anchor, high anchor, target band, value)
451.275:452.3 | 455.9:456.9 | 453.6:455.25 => 0.15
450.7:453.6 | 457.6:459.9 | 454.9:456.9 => 0.14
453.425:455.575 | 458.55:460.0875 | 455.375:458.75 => -0.01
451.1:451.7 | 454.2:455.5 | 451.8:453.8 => 0.12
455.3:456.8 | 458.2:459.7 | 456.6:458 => 0.00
